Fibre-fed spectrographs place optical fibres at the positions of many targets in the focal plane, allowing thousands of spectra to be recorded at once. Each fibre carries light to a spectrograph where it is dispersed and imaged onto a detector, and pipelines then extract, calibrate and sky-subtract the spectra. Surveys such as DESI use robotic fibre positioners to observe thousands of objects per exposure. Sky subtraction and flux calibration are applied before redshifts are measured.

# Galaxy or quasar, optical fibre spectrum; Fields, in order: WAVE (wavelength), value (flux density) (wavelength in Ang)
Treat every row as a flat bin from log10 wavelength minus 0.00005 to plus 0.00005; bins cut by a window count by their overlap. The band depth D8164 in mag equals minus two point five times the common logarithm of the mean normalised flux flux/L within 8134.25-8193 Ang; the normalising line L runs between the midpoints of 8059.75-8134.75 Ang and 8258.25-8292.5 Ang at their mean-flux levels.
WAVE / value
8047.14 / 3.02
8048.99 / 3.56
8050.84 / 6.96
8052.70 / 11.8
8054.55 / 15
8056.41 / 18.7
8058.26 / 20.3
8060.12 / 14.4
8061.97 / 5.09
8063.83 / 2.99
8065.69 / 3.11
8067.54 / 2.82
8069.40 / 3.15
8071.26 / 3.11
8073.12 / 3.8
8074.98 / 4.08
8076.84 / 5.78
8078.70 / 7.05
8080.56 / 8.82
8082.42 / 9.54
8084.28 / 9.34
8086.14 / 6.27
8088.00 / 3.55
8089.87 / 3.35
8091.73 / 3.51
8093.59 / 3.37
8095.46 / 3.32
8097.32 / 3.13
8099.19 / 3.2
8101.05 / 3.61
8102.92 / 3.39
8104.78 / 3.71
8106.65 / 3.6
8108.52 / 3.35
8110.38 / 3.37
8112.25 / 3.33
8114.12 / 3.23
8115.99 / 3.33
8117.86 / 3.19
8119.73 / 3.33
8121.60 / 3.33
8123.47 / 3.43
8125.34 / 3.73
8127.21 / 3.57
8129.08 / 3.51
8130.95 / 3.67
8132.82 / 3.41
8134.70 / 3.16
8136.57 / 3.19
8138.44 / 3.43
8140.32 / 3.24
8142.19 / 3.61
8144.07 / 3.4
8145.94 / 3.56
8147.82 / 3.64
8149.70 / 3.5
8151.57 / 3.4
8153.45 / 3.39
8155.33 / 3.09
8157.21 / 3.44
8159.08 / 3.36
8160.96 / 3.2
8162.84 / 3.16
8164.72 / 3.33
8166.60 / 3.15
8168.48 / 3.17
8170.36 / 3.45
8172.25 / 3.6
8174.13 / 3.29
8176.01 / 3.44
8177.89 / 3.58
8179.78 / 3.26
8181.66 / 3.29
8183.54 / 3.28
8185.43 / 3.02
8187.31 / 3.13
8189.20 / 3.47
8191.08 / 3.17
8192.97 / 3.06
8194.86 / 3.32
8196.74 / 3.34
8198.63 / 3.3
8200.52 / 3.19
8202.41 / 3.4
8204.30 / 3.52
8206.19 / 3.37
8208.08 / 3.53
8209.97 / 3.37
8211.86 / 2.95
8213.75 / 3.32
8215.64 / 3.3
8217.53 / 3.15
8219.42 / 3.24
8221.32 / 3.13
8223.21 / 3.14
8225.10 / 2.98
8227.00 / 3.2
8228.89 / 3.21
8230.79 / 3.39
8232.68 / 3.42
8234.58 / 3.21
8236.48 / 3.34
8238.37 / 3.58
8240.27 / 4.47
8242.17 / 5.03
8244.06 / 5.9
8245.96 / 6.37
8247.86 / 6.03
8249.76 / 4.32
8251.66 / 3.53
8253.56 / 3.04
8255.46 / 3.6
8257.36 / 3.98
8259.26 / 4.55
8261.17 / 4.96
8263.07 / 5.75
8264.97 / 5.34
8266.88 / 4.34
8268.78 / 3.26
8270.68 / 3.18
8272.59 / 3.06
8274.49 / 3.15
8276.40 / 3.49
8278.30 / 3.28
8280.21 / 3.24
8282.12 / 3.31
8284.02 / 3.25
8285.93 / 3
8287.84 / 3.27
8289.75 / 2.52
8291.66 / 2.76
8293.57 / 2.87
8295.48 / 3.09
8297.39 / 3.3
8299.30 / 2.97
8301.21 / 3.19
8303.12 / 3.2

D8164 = 0.210 mag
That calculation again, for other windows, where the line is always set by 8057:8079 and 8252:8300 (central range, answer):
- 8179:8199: 0.420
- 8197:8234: 0.321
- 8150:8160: 0.488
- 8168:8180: 0.410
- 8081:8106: 0.308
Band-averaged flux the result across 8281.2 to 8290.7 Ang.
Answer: 3.07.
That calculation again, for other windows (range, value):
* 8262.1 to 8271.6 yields 4.38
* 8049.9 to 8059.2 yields 14.5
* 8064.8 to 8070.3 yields 3.03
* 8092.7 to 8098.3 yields 3.27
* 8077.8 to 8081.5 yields 7.95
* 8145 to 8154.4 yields 3.5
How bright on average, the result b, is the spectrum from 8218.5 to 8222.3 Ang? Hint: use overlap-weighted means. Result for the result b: 3.18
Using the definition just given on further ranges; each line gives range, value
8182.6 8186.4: 3.15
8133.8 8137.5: 3.18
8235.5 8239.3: 3.46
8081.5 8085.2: 9.44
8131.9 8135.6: 3.28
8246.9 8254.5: 4.23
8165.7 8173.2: 3.34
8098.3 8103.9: 3.41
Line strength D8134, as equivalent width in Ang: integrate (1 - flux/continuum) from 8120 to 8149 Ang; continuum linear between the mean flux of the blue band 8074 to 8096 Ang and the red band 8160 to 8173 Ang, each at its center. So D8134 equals 5.25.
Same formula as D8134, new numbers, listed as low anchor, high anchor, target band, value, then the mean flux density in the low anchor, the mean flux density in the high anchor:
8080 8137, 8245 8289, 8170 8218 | 8.2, 4.03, 3.96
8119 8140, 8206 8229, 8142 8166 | -0.1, 3.43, 3.22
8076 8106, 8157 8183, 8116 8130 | 2.9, 5.04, 3.33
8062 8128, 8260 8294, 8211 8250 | -1.3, 4.15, 3.57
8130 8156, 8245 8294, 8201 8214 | 1.0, 3.41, 3.83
